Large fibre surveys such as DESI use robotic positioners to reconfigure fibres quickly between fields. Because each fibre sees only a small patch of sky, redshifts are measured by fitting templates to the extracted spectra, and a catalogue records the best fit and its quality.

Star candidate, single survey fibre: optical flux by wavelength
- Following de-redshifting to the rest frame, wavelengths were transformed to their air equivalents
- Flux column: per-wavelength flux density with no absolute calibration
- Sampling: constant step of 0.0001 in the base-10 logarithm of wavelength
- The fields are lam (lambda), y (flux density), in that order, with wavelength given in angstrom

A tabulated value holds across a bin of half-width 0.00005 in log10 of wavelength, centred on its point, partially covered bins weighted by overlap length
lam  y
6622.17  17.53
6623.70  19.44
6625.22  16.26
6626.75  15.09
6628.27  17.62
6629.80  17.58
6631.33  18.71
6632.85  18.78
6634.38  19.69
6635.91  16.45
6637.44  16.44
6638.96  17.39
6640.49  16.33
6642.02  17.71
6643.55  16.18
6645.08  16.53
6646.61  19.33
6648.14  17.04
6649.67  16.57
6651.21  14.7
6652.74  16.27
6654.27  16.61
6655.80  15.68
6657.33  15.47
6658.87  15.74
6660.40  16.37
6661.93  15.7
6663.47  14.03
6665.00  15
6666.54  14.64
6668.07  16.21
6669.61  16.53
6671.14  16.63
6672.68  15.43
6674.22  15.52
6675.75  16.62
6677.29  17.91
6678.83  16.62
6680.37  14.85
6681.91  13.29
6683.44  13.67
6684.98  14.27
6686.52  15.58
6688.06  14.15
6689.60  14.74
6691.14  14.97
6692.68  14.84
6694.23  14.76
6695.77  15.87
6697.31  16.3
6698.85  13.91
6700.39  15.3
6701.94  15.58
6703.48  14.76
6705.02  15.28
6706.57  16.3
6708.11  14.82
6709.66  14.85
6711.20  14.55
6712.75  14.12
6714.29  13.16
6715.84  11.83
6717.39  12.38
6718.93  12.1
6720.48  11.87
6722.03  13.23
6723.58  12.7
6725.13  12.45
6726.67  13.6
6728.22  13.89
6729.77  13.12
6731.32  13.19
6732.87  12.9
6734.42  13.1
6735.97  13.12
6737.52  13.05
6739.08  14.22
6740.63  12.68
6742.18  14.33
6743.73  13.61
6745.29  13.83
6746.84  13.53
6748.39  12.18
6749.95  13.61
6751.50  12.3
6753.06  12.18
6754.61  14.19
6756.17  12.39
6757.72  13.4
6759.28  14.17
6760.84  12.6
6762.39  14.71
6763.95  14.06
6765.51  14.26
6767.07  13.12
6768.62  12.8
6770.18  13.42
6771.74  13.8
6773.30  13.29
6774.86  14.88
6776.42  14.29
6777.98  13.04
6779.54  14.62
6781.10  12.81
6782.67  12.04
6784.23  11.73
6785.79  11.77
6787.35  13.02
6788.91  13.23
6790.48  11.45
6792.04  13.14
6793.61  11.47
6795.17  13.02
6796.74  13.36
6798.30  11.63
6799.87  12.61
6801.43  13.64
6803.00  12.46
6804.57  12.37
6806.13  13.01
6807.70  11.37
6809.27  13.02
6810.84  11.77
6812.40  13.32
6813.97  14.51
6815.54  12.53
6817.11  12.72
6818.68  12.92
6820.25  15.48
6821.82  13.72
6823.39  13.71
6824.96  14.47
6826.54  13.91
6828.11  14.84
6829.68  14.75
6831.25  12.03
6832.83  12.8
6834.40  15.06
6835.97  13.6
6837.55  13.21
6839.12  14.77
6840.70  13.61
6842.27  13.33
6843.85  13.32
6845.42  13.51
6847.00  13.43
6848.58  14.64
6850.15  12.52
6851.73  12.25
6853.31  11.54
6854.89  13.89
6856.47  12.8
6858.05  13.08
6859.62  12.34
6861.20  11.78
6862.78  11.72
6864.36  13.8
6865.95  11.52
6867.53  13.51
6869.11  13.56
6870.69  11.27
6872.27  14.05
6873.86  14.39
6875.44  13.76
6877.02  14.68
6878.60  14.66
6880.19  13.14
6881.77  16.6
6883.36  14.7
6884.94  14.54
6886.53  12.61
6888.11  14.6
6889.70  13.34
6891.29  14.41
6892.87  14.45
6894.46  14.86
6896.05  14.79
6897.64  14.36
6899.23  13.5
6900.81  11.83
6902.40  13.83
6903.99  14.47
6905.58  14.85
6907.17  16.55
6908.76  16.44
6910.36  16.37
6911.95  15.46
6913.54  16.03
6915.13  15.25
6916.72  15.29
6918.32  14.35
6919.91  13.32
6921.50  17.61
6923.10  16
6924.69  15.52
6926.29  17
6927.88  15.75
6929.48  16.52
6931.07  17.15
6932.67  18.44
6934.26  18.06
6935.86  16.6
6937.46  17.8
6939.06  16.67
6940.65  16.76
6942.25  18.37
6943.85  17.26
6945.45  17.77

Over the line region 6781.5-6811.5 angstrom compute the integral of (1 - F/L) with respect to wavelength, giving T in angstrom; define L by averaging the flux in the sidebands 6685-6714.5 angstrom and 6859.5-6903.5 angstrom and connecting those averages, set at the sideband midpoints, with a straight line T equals 3.9 angstrom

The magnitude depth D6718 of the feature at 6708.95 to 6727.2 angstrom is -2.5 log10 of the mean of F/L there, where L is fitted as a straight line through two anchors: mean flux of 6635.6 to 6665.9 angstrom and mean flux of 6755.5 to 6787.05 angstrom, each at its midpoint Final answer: 0.12 mag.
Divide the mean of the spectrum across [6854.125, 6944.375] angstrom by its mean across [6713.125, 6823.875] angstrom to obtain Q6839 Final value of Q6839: 1.1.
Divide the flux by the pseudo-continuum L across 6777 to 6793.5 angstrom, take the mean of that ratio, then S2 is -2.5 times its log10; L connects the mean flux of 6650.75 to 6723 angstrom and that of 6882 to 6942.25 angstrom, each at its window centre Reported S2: 0.20 mag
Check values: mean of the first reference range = 15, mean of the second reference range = 15.5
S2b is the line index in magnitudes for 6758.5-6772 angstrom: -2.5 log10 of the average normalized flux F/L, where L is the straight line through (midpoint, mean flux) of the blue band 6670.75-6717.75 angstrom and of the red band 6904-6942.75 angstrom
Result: 0.13 mag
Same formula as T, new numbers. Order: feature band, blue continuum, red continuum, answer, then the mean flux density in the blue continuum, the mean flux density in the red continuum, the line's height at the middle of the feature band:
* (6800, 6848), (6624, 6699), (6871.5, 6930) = 5.7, 16.1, 14.9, 15.3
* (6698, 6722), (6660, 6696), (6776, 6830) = 1.2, 15.3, 13.1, 14.7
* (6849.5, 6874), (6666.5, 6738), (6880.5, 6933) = 3.7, 14.4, 15.1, 15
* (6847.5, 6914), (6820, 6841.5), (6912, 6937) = 5.6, 14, 16.2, 15.2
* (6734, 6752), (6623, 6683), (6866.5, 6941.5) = 3.0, 16.5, 15.1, 16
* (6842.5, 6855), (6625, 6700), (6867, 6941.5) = 1.8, 16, 15.1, 15.3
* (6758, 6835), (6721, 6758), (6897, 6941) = 4.2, 13.2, 15.8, 14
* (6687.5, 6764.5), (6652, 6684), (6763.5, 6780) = 4.4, 15.7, 13.8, 14.6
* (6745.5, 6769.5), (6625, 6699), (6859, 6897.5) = 2.7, 16.1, 13.7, 15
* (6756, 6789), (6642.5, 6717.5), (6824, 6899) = 2.6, 15.4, 13.6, 14.5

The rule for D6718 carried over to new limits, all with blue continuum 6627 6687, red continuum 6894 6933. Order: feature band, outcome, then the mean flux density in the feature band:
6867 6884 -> 0.11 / 14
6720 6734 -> 0.23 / 13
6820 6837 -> 0.13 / 14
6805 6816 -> 0.23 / 12.8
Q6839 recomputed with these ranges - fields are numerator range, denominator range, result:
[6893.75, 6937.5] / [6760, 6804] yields 1.19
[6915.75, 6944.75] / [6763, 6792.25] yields 1.26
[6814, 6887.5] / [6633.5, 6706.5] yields 0.85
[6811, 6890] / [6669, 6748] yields 0.95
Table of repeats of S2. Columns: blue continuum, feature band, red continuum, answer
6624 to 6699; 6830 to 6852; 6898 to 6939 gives 0.18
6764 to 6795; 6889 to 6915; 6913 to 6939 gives 0.07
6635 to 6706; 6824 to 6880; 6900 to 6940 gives 0.18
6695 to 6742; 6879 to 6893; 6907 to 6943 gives 0.12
